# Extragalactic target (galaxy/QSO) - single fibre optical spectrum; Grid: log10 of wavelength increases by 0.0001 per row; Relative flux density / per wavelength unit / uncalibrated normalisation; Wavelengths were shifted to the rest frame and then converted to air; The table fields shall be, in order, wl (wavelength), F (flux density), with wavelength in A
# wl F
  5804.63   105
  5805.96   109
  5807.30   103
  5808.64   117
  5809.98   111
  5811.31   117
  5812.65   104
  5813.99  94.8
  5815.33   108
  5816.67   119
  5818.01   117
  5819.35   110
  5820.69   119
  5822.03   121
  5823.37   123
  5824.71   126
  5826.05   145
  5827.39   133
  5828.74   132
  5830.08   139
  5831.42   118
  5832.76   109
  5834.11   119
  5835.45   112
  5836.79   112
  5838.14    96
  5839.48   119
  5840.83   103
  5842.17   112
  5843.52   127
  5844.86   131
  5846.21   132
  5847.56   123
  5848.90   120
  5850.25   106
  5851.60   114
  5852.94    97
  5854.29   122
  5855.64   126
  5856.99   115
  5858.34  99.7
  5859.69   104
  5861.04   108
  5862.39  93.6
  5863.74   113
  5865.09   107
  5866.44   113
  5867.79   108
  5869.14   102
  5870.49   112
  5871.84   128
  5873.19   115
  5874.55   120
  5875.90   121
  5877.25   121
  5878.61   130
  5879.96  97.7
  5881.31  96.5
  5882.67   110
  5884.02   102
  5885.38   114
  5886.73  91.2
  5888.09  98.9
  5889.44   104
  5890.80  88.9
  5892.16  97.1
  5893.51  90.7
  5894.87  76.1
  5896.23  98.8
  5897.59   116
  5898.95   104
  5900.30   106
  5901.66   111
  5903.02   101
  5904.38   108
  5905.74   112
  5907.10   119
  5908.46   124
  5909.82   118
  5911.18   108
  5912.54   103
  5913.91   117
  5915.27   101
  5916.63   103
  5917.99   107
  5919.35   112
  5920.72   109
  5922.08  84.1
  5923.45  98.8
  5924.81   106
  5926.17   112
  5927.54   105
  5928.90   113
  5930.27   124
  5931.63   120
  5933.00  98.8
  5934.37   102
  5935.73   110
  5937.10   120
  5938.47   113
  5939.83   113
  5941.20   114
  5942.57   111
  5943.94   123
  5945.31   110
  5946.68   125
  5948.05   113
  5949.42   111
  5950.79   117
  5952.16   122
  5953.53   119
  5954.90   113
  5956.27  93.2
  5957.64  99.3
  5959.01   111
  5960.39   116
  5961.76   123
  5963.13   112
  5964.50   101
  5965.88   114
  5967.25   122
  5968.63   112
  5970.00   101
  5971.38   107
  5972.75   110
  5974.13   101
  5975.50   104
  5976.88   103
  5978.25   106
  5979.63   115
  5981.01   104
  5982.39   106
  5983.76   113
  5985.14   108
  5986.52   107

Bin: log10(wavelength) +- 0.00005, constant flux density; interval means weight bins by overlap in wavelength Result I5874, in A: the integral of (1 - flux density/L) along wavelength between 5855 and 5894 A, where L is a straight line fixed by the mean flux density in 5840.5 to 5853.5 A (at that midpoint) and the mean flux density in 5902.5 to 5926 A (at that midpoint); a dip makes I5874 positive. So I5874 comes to 1.87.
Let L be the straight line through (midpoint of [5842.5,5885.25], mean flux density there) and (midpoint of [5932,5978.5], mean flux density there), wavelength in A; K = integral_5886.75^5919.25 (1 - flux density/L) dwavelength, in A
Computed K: 2.19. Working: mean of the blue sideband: 113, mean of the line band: 105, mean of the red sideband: 111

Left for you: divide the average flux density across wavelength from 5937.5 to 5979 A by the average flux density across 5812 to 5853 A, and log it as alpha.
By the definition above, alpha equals 0.9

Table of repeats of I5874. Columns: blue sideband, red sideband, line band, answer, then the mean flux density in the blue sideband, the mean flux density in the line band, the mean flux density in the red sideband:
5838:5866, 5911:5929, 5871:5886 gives -0.5 A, 113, 114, 105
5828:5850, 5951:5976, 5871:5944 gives 3.8 A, 119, 108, 110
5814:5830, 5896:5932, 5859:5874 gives 0.8 A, 122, 109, 109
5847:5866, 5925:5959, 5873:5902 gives 1.7 A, 111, 105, 112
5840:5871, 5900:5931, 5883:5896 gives 1.7 A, 113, 96.4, 109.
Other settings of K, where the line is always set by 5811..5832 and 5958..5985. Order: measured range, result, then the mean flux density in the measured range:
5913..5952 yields 0.6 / 111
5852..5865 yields 1.0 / 109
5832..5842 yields 0.8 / 110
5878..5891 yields 1.4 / 104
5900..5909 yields 0.2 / 112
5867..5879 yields -0.1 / 117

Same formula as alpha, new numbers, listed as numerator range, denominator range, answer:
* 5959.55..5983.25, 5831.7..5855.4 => 0.95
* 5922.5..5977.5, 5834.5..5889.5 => 0.99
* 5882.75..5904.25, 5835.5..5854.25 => 0.87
